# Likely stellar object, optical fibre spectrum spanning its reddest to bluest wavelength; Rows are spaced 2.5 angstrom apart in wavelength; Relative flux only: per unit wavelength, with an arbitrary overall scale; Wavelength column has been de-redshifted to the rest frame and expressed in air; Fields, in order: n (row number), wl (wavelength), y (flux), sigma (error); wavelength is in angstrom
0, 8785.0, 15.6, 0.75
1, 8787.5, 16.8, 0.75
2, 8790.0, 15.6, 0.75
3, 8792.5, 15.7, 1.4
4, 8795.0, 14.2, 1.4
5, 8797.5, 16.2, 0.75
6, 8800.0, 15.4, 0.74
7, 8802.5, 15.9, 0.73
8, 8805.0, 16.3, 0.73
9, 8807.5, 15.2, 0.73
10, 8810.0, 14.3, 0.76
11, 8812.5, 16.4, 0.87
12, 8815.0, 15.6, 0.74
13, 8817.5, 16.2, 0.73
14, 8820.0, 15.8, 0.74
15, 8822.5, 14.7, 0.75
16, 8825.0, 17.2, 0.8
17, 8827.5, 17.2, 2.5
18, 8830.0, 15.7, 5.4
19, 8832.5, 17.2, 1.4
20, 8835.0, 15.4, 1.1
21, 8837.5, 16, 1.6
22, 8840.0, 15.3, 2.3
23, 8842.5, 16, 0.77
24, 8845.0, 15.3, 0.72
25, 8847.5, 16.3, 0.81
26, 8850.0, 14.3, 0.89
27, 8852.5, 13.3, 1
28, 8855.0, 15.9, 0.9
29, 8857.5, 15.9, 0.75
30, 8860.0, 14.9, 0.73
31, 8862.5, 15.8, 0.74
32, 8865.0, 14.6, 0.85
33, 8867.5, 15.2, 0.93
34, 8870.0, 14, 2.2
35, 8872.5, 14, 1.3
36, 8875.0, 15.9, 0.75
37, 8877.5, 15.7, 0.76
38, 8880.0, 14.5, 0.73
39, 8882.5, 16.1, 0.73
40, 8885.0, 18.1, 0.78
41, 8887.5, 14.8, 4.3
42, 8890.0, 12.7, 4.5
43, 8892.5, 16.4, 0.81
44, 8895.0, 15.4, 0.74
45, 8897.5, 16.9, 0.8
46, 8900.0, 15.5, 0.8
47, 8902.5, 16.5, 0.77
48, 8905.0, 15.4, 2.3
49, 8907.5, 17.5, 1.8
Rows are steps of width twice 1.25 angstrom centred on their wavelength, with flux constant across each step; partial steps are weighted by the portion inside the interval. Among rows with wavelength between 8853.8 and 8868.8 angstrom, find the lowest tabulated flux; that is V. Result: 14.6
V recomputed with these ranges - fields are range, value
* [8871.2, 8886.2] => 14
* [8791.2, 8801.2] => 14.2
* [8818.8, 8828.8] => 14.7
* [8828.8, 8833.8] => 15.7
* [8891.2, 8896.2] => 15.4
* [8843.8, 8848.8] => 15.3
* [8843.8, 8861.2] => 13.3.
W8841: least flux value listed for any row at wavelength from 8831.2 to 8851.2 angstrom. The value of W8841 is 14.3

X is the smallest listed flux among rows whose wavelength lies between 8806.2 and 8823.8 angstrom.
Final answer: 14.3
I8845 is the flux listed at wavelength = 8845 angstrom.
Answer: 15.3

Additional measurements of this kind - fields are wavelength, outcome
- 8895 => 15.4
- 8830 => 15.7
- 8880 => 14.5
